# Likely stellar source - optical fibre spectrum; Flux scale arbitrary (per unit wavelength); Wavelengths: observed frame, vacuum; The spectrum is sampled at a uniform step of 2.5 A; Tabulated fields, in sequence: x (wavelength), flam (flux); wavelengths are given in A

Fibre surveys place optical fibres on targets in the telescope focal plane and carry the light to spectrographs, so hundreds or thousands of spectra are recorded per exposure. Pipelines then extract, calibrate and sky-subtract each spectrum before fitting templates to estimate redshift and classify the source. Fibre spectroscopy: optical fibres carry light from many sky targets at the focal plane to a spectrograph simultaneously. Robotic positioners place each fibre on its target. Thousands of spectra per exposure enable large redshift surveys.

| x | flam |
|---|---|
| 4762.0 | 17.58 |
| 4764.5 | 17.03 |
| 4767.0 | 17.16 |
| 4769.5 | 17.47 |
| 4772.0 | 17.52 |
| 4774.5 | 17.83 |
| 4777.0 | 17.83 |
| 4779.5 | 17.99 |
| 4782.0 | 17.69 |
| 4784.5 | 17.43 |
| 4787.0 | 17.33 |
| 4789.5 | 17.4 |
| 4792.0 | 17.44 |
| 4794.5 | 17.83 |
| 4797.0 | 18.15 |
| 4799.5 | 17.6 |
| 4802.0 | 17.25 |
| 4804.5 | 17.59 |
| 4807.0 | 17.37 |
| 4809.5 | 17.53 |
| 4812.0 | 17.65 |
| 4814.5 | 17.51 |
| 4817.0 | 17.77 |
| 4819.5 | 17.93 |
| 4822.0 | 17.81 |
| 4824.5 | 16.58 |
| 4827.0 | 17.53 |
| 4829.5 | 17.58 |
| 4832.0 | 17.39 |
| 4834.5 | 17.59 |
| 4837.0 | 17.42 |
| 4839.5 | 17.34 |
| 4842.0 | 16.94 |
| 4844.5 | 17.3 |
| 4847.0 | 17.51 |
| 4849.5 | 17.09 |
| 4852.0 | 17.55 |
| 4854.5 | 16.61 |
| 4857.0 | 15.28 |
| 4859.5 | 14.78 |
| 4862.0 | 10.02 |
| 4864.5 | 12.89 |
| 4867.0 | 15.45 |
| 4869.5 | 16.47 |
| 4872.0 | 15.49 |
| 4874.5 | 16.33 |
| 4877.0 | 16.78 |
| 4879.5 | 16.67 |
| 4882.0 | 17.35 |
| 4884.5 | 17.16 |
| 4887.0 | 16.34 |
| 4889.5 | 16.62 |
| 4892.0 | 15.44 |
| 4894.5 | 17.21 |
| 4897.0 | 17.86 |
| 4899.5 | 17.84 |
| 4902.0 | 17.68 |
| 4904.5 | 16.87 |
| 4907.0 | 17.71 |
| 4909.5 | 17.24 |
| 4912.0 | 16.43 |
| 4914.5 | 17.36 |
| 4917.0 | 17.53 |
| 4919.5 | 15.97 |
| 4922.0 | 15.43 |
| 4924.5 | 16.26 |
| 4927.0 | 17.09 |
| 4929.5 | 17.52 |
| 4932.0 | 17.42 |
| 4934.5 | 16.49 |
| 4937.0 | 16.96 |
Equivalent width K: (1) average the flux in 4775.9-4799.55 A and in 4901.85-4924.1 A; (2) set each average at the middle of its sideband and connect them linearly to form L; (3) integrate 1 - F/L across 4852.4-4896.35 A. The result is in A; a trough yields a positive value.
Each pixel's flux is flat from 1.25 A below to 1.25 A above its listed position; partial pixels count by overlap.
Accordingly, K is 3.43 A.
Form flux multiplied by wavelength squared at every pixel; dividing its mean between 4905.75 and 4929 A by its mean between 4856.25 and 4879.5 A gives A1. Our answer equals 1.15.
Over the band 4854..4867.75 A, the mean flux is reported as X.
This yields 14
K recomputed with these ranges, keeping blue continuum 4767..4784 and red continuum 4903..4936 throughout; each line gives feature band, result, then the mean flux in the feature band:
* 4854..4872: 2.8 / 14.5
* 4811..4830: -0.1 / 17.5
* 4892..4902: -0.2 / 17.4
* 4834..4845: 0.0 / 17.3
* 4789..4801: -0.1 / 17.7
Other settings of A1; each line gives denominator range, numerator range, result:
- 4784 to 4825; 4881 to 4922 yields 1.01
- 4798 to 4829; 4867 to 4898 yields 0.97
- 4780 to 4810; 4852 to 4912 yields 0.96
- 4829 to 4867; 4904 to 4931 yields 1.07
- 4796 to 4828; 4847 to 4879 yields 0.90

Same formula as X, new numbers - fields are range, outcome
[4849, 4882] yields 15.5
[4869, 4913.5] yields 16.9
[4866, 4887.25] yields 16.5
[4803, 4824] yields 17.6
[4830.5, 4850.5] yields 17.3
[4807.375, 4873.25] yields 16.6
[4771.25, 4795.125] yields 17.6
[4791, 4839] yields 17.6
